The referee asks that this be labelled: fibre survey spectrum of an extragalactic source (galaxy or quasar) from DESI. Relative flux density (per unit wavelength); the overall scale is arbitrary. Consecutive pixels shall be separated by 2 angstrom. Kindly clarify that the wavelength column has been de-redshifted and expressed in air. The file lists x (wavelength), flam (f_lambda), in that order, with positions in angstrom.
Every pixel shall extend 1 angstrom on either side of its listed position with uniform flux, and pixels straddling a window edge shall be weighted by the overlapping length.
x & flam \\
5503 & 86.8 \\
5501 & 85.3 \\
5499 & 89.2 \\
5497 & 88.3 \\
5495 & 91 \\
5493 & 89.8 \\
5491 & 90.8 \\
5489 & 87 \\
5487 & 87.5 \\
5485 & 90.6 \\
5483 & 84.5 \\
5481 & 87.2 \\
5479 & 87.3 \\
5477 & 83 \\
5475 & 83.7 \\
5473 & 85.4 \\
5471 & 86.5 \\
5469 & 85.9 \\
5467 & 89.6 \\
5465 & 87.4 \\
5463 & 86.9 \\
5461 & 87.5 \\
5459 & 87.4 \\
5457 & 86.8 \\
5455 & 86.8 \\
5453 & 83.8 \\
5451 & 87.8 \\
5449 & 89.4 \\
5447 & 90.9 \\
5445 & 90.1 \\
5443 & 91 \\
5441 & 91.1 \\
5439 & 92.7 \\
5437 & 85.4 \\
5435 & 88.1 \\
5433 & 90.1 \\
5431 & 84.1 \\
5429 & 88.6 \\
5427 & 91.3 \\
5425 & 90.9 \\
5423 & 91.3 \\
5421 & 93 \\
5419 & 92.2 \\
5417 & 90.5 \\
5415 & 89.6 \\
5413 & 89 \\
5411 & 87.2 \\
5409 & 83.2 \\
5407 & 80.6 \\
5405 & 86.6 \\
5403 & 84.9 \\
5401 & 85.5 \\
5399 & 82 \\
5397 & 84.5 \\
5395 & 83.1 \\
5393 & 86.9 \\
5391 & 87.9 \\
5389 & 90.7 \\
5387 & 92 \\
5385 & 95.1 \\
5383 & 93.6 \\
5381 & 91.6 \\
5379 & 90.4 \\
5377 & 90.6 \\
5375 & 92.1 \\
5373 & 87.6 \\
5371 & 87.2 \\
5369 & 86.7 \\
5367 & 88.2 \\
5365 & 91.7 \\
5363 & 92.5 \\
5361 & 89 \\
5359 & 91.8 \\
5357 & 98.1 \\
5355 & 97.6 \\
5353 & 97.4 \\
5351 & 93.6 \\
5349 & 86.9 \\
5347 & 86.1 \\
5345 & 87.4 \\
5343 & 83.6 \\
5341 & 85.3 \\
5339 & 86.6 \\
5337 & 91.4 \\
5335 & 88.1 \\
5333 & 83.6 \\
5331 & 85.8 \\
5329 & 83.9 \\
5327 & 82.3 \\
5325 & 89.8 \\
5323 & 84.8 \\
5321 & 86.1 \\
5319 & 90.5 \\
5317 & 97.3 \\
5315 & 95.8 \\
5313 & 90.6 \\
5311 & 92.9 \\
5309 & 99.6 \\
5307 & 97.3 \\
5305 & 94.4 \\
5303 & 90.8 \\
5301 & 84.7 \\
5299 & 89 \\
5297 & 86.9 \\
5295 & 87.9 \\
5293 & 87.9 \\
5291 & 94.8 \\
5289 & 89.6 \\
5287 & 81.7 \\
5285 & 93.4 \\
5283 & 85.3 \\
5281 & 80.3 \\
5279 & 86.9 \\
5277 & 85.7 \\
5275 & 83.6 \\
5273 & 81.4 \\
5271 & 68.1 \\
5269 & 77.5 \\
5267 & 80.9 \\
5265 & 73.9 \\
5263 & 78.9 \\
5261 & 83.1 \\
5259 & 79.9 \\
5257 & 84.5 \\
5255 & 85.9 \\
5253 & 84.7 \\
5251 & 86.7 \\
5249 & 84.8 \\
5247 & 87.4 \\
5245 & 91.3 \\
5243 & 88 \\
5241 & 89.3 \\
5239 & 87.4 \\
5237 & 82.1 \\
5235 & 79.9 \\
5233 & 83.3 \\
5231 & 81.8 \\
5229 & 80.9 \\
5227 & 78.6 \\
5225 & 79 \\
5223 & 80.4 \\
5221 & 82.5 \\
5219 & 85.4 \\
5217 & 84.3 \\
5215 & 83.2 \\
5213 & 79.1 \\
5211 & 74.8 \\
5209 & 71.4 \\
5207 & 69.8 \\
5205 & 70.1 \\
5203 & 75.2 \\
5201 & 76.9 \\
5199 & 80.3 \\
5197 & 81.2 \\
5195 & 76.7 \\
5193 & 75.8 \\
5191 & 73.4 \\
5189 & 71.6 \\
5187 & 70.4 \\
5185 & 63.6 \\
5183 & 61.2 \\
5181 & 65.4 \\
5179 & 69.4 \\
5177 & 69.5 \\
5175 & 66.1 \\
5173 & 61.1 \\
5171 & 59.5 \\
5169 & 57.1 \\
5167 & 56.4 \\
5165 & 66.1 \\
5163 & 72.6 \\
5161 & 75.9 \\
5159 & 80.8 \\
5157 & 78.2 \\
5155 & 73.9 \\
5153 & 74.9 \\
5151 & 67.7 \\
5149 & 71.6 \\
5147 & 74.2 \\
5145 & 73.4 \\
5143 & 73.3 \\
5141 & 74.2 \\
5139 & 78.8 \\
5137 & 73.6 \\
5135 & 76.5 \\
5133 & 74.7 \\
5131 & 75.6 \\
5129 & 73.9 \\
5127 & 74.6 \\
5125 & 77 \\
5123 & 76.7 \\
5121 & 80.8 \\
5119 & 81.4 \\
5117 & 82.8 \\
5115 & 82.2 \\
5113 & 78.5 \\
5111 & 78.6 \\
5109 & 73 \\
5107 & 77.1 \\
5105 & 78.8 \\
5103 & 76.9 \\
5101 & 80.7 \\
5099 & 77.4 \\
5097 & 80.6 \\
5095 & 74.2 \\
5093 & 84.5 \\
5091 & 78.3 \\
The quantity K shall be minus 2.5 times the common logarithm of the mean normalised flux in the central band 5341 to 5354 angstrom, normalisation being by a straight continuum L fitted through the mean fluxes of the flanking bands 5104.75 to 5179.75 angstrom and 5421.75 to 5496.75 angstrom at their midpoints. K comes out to -0.08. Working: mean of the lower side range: 73.4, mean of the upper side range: 88.1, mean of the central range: 88.9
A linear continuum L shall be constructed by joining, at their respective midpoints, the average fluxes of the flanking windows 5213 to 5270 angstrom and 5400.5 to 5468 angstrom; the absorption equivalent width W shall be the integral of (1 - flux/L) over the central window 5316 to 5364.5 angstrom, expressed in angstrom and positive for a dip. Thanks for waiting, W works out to -1.96 angstrom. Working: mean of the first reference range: 83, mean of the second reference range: 88.3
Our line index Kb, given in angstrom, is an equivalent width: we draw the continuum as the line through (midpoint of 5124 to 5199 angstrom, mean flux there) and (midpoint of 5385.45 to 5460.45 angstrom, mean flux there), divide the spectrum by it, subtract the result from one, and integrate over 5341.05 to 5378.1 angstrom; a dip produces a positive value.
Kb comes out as -2.8 angstrom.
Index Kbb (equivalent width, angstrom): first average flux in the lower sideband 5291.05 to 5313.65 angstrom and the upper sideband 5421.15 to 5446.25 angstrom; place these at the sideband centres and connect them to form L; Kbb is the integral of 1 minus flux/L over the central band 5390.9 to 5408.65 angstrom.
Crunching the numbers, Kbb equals 1.1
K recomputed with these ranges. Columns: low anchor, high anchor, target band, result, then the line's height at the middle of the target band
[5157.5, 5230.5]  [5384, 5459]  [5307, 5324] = -0.142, 81.1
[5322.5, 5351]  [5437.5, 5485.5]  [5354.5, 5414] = -0.025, 86.9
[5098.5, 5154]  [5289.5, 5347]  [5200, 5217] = 0.087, 81.9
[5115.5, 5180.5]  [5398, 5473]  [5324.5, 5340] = -0.050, 82.4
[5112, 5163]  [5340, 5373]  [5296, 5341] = -0.023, 87.7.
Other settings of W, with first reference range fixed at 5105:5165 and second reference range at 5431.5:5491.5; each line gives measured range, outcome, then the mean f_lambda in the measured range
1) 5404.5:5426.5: -0.7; 88.7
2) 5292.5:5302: -0.6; 87.2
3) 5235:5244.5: -0.8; 86.2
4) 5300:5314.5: -1.9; 93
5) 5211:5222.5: -0.5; 82.1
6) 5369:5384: -1.0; 90.2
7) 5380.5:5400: -0.8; 88.7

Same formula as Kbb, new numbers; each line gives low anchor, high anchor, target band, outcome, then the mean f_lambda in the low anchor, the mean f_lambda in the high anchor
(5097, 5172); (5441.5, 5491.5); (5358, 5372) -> -1.0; 74.7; 87.4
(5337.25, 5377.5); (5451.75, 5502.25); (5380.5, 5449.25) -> 0.0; 90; 87.2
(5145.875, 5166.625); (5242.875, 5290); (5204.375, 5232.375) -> 0.0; 73.1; 83.4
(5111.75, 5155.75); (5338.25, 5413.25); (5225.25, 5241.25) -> -0.2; 75.9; 88.8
